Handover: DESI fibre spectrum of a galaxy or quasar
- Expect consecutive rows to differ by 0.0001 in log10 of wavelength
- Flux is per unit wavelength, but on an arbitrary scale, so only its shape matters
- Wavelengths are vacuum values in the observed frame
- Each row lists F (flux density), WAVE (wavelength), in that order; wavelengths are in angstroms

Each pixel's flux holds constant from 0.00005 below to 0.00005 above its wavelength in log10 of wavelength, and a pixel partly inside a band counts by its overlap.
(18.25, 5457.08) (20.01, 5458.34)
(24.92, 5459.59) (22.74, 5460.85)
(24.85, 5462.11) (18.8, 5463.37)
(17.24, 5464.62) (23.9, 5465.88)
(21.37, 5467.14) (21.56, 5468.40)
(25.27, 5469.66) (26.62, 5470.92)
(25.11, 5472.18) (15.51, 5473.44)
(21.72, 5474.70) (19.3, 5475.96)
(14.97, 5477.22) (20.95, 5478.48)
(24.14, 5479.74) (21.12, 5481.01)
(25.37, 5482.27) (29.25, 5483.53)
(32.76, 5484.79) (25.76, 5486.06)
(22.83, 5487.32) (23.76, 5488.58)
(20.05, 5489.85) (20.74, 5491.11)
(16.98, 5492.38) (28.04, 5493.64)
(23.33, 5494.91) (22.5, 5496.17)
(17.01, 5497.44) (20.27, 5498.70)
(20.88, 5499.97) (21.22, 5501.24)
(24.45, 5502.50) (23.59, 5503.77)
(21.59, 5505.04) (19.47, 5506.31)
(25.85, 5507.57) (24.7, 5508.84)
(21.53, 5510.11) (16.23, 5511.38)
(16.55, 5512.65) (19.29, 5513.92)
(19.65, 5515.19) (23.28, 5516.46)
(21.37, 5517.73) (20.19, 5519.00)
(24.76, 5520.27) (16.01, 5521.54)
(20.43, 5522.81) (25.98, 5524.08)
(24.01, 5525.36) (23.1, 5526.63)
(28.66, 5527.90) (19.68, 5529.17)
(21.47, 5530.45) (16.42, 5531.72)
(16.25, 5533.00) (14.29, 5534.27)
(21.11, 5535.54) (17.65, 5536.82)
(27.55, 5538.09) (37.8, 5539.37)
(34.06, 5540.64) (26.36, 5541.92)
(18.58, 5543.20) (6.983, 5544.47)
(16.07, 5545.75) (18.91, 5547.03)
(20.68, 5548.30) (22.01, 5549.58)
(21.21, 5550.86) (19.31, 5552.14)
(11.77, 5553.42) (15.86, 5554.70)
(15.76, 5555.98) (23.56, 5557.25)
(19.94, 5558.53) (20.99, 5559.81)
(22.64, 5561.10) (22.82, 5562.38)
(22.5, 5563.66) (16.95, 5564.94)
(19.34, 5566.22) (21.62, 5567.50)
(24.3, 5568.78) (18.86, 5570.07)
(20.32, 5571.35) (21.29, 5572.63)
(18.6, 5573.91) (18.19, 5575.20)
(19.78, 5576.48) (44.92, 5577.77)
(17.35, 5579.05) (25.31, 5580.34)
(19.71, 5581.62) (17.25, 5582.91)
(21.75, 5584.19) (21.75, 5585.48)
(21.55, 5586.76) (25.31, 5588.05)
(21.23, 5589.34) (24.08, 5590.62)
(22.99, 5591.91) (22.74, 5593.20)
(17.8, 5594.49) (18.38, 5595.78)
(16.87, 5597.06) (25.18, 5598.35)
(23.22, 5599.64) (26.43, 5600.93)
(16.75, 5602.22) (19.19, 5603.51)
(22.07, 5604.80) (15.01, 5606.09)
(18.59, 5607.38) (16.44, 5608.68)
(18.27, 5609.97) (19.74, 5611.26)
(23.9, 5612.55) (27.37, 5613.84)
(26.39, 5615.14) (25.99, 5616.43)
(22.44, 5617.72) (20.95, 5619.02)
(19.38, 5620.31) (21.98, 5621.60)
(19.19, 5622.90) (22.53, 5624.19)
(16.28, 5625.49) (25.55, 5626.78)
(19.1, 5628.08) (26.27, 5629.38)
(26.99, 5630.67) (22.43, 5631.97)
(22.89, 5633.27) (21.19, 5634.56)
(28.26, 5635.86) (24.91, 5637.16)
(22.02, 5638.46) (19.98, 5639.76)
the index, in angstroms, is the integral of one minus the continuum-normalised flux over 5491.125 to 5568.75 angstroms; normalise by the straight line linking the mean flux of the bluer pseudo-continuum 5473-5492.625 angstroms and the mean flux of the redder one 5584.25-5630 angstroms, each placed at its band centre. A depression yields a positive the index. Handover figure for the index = 3.5 angstroms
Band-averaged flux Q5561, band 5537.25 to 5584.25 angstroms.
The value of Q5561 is 21.4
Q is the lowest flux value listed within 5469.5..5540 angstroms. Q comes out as 14.29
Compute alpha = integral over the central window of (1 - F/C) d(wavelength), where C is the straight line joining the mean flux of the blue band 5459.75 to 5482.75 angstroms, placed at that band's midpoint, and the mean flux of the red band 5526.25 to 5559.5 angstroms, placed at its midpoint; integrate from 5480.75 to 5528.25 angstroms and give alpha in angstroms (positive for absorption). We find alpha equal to -2.7 angstroms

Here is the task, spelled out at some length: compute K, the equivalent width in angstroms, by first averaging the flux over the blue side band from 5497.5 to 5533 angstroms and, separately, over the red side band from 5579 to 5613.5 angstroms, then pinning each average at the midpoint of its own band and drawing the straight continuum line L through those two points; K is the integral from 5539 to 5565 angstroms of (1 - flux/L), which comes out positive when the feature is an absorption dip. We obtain 0.6 angstroms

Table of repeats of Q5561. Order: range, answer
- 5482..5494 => 24.5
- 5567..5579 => 22.8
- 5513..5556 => 20.8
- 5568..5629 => 21.6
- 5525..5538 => 20.5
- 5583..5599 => 21.5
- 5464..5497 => 22.7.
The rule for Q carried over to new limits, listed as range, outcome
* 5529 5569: 6.983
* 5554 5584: 15.76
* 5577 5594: 17.25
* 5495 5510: 17.01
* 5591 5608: 15.01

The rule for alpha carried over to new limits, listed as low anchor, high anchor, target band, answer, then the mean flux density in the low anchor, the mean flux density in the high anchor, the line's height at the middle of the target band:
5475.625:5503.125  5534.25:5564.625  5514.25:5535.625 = 0.6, 22.6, 20.9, 21.6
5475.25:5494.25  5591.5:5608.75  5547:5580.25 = 0.3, 23.1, 20.2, 21.1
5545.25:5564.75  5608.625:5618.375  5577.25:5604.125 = -0.9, 19.6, 22.9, 21.6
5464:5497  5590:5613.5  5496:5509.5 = 0.2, 22.7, 20.5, 22.3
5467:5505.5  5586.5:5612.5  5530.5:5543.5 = -0.8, 22.5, 20.6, 21.7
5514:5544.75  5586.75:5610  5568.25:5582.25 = -1.0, 22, 20.7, 21.1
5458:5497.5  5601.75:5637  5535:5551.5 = 0.0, 22.6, 21.7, 22.2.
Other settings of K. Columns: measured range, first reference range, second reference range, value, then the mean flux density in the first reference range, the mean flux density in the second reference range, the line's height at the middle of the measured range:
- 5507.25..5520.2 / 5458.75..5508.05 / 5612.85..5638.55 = 1.0 angstroms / 22.4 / 23.1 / 22.6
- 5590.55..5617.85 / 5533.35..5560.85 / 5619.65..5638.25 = 0.9 angstroms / 20.5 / 22.6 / 22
